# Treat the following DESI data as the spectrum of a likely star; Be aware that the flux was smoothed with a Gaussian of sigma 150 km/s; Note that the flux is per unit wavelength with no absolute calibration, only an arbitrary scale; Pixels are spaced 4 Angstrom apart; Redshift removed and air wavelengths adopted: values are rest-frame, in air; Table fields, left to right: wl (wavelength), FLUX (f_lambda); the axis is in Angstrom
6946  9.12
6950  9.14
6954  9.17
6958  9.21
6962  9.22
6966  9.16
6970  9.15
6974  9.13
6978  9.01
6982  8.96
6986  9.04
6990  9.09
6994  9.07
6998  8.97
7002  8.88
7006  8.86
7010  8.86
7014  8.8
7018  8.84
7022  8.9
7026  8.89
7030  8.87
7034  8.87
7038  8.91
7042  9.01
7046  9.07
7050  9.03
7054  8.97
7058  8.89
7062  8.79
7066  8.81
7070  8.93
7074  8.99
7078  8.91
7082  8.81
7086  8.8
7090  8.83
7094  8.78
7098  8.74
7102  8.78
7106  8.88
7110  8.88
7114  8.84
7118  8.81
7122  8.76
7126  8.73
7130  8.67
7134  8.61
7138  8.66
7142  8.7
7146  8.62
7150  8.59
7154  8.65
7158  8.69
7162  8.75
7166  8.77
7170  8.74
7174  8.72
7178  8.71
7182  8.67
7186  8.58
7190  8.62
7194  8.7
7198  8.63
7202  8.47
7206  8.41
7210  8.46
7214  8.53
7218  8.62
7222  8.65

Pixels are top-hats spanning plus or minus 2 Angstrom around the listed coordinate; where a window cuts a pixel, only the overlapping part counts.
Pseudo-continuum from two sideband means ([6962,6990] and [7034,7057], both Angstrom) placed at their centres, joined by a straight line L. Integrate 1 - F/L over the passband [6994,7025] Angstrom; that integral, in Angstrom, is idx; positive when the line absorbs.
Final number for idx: 0.5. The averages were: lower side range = 9.09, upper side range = 8.98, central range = 8.89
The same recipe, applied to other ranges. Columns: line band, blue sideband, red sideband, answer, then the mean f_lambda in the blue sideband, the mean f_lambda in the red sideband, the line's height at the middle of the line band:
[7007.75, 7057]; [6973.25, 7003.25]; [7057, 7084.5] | 0.1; 9.02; 8.87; 8.94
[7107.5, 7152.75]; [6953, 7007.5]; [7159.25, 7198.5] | 0.3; 9.07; 8.69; 8.78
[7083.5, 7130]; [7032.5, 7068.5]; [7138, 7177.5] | 0.0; 8.93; 8.69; 8.8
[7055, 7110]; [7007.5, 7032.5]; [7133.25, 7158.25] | -0.6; 8.86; 8.64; 8.75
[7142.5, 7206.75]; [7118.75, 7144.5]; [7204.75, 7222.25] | -0.3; 8.69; 8.53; 8.61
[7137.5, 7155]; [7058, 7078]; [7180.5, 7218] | 0.1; 8.88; 8.56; 8.69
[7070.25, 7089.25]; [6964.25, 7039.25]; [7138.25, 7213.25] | -0.1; 8.96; 8.64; 8.82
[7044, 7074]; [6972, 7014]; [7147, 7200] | -0.2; 8.98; 8.68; 8.87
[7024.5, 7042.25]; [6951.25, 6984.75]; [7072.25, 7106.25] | 0.1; 9.12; 8.83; 8.97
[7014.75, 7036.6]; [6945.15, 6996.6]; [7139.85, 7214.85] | 0.3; 9.11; 8.63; 8.98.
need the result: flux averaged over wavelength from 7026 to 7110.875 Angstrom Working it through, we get 8.88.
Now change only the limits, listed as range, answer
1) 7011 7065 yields 8.91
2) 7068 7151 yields 8.78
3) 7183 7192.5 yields 8.61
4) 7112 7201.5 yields 8.69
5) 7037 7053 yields 9.01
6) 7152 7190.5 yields 8.69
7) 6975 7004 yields 9.01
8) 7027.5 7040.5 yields 8.89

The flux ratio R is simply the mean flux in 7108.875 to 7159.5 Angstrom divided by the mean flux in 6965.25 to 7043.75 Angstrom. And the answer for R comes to 0.97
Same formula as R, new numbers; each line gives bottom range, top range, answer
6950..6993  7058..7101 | 0.97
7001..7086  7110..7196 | 0.98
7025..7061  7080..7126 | 0.98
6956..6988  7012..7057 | 0.98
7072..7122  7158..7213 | 0.98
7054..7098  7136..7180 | 0.98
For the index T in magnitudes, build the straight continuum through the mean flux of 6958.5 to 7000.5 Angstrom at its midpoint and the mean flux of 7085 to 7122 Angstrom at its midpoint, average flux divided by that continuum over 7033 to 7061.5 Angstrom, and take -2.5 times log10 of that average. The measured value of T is 0.00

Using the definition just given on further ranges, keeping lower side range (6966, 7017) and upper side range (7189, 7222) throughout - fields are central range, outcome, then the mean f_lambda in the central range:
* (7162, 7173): -0.01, 8.75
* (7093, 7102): 0.00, 8.76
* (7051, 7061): -0.01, 8.93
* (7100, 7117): -0.01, 8.84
